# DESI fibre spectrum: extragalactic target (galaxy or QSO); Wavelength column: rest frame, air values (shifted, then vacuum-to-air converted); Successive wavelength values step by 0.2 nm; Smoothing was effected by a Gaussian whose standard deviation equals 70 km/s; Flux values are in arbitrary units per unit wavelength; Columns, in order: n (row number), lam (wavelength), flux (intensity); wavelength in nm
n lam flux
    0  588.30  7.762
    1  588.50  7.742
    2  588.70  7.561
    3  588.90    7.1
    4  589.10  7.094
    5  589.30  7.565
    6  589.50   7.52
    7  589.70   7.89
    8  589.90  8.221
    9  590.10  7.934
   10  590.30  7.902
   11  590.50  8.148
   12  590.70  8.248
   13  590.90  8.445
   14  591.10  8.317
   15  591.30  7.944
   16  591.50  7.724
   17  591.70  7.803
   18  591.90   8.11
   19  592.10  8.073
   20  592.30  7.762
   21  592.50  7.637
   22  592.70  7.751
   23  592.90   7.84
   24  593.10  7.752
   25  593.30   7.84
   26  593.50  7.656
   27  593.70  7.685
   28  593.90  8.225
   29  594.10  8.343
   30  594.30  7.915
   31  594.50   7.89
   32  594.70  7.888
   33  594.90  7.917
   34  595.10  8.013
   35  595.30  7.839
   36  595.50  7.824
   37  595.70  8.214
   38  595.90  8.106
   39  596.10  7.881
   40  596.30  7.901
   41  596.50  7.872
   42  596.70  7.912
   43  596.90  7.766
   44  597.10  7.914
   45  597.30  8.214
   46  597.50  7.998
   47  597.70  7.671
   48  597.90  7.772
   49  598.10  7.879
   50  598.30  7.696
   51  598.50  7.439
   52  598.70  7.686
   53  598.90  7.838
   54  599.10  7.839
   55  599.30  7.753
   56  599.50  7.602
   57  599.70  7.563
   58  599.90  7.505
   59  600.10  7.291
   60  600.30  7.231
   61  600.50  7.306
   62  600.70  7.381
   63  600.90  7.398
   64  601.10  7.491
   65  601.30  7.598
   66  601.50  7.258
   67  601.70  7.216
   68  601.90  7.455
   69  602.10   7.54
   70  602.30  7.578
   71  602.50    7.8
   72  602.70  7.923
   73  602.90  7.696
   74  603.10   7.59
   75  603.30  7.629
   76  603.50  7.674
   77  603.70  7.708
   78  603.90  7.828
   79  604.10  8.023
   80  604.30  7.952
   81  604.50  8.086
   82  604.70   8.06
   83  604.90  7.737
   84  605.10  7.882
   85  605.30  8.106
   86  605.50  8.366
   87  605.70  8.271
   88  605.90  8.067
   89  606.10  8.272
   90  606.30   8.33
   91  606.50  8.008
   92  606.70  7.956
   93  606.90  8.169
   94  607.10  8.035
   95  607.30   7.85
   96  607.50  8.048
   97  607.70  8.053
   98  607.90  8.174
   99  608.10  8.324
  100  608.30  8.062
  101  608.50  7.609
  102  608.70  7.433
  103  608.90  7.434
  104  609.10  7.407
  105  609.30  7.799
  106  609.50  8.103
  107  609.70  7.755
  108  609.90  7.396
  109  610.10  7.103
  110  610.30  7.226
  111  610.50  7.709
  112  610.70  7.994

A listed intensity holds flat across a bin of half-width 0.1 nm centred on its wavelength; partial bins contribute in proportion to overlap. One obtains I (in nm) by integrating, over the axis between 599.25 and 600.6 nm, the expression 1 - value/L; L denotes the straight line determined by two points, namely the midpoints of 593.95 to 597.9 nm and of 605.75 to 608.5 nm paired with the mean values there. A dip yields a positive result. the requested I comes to 0.092 nm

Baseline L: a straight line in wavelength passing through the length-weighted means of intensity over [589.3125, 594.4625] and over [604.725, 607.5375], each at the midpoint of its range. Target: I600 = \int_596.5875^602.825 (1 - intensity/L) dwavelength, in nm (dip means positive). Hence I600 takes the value 0.30 nm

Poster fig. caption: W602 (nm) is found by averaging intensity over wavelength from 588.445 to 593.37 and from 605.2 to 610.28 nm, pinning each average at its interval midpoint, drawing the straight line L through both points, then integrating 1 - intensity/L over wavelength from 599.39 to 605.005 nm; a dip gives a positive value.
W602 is 0.197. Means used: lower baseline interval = 7.84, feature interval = 7.61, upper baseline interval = 7.91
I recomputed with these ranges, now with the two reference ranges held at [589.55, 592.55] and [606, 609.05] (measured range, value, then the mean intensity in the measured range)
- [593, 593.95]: 0.02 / 7.81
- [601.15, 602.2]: 0.07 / 7.42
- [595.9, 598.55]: 0.05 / 7.86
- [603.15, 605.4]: 0.03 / 7.87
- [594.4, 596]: 0.01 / 7.96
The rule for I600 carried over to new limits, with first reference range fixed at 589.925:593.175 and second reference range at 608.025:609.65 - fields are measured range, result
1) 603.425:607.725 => -0.12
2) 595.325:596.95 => 0.00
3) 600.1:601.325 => 0.07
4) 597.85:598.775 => 0.02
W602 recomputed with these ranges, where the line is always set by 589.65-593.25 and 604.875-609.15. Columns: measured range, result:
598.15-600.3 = 0.10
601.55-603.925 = 0.11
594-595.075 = 0.00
